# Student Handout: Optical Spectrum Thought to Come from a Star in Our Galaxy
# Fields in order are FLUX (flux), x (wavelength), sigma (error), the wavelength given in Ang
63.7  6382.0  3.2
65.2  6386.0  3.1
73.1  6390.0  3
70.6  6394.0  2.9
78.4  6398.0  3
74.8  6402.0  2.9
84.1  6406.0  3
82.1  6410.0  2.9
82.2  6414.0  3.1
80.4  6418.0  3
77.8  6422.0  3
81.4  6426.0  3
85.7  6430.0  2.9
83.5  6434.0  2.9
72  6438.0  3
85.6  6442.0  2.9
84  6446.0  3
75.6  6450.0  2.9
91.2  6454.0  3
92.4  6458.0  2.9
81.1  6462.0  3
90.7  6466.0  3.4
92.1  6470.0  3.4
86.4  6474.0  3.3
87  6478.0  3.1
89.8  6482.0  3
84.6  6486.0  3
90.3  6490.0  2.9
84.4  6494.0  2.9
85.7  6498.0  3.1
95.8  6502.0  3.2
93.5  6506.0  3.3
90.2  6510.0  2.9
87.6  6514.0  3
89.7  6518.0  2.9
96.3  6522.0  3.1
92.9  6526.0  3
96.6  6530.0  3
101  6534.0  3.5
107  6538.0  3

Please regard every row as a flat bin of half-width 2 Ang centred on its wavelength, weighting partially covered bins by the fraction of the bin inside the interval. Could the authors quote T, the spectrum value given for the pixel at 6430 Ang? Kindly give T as 85.7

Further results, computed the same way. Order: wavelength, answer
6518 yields 89.7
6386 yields 65.2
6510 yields 90.2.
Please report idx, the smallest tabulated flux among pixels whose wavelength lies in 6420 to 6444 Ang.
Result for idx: 72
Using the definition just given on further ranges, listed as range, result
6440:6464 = 75.6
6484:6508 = 84.4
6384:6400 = 65.2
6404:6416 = 82.1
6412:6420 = 80.4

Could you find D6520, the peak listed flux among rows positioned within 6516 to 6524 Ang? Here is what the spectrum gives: 96.3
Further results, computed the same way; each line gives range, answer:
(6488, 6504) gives 95.8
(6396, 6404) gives 78.4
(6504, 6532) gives 96.6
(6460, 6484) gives 92.1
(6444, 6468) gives 92.4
